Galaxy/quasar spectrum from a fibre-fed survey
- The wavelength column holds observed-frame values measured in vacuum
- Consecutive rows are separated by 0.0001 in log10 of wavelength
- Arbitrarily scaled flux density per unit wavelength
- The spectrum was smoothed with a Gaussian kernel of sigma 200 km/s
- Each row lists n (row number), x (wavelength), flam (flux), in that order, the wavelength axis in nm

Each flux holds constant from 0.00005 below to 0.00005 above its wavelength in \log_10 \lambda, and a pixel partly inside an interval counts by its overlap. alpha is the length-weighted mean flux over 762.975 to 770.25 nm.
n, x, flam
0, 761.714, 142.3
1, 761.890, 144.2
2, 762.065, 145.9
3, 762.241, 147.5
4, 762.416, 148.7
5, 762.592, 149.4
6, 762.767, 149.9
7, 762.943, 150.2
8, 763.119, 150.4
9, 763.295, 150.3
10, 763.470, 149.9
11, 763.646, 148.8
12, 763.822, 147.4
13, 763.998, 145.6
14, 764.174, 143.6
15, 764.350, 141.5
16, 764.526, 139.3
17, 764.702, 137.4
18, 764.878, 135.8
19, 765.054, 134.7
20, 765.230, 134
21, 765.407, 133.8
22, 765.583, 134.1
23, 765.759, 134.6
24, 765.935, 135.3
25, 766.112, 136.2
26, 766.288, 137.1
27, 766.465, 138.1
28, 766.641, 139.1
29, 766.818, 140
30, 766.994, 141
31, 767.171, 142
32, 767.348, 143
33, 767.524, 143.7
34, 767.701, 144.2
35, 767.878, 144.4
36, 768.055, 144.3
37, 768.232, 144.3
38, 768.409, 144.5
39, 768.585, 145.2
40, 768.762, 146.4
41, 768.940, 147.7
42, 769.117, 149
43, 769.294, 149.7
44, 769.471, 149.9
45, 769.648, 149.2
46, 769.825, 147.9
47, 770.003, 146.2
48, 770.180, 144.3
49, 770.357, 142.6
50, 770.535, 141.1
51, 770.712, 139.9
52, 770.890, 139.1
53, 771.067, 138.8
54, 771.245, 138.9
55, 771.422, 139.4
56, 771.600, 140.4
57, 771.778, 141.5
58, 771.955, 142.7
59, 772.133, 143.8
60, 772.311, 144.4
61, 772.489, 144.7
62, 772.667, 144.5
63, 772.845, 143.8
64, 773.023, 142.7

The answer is 143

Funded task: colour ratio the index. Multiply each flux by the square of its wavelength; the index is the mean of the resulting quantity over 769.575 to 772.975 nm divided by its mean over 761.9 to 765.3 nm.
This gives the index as 1.01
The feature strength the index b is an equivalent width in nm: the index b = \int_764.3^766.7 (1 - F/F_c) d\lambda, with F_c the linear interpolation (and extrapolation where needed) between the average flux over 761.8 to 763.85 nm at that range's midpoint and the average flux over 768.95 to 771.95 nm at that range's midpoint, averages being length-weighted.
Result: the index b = 0.17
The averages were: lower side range 149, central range 136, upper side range 144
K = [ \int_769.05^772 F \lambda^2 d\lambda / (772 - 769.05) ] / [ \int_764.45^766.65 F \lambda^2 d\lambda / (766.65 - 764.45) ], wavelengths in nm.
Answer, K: 1.07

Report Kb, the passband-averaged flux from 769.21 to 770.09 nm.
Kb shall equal 149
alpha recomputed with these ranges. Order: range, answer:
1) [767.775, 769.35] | 146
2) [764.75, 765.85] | 135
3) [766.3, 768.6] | 142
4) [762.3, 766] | 143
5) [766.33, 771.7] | 143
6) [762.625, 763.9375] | 149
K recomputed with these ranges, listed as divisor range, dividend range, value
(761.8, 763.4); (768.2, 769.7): 1.01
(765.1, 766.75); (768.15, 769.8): 1.09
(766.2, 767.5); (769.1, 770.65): 1.05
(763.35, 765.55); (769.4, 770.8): 1.04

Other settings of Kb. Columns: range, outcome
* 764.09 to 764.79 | 140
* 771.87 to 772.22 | 143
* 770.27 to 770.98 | 141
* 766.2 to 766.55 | 137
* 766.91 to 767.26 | 141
